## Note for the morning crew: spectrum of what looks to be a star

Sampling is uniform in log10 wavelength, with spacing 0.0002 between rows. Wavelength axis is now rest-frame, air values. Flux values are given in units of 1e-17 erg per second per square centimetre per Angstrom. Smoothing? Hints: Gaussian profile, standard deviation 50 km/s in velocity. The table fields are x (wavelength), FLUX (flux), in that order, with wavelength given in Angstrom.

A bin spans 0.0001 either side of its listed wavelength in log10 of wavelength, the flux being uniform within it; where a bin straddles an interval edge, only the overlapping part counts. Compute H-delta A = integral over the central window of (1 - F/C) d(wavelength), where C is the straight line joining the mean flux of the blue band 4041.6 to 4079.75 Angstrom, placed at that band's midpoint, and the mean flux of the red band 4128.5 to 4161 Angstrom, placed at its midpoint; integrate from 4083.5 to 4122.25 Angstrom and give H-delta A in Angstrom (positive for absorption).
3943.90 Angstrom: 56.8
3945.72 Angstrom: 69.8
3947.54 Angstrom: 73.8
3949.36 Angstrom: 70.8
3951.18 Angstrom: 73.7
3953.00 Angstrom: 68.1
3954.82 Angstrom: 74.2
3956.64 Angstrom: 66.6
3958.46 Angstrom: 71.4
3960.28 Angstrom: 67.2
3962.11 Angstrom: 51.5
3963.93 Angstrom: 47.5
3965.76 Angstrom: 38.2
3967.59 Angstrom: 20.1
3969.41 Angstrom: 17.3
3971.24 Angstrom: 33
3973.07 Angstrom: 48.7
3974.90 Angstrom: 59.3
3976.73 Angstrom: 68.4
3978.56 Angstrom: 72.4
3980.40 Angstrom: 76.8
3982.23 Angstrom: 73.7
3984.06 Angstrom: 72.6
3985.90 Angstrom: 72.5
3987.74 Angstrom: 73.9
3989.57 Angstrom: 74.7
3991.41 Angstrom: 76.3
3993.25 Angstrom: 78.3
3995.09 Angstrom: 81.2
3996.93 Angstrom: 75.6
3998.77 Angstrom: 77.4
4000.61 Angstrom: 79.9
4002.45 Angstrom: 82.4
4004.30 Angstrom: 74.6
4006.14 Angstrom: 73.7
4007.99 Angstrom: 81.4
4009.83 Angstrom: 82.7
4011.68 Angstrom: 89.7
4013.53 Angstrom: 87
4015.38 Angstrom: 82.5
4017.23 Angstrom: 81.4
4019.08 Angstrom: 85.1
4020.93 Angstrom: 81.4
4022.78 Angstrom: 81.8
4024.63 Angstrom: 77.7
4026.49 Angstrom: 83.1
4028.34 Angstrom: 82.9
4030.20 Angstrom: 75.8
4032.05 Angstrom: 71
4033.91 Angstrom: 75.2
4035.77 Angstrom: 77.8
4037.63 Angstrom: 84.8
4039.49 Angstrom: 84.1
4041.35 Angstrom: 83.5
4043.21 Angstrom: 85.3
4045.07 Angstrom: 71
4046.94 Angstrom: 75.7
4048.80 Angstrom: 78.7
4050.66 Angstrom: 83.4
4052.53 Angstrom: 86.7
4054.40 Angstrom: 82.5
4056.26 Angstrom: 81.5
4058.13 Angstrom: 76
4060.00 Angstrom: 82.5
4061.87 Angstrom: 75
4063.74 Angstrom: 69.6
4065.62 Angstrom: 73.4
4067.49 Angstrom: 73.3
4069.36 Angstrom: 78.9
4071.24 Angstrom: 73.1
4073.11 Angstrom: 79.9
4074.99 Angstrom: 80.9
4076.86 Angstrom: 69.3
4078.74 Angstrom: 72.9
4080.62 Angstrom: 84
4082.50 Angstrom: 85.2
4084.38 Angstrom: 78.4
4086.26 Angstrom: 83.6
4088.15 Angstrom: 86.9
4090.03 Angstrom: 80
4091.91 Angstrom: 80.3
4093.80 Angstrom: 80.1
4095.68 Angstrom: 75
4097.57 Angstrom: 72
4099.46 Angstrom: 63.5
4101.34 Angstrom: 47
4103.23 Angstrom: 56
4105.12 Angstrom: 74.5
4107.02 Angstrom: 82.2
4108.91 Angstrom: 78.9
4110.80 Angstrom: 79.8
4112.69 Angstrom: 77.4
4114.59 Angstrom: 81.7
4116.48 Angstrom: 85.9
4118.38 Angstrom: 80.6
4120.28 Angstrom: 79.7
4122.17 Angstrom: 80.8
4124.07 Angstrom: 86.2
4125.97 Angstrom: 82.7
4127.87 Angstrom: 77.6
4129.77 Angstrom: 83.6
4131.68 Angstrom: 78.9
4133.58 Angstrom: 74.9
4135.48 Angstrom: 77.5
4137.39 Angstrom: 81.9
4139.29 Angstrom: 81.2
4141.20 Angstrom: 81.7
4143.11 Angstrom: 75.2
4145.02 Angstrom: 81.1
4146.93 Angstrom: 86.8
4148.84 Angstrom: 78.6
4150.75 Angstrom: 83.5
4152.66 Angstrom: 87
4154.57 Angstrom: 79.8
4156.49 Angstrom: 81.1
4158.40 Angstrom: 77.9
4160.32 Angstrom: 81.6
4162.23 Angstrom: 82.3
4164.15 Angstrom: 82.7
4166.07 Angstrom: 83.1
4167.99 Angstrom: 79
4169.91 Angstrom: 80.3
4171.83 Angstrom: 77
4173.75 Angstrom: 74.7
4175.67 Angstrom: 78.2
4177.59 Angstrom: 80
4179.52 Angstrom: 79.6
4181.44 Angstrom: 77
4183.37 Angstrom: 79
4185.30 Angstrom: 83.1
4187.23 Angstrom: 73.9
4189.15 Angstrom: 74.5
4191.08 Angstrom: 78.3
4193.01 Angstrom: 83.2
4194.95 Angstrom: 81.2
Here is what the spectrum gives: 1.4 Angstrom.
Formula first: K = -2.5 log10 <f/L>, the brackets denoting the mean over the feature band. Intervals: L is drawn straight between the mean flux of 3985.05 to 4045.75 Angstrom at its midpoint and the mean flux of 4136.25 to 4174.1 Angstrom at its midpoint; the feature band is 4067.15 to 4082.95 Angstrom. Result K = 0.04 mag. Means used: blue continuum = 79.6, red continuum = 80.9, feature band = 77.4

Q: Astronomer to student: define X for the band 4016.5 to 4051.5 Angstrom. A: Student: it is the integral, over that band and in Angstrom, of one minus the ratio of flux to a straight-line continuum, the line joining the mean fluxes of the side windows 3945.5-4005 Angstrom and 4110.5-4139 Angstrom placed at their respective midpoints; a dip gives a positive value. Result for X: -4.2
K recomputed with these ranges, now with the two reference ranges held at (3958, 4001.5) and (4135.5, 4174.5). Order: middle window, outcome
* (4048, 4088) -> -0.10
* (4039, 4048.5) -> -0.15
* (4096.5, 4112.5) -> 0.09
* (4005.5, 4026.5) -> -0.23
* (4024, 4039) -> -0.16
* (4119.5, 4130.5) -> -0.06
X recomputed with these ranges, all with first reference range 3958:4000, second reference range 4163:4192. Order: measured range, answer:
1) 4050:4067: -2.5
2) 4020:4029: -2.1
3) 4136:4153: -1.3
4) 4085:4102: -0.7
